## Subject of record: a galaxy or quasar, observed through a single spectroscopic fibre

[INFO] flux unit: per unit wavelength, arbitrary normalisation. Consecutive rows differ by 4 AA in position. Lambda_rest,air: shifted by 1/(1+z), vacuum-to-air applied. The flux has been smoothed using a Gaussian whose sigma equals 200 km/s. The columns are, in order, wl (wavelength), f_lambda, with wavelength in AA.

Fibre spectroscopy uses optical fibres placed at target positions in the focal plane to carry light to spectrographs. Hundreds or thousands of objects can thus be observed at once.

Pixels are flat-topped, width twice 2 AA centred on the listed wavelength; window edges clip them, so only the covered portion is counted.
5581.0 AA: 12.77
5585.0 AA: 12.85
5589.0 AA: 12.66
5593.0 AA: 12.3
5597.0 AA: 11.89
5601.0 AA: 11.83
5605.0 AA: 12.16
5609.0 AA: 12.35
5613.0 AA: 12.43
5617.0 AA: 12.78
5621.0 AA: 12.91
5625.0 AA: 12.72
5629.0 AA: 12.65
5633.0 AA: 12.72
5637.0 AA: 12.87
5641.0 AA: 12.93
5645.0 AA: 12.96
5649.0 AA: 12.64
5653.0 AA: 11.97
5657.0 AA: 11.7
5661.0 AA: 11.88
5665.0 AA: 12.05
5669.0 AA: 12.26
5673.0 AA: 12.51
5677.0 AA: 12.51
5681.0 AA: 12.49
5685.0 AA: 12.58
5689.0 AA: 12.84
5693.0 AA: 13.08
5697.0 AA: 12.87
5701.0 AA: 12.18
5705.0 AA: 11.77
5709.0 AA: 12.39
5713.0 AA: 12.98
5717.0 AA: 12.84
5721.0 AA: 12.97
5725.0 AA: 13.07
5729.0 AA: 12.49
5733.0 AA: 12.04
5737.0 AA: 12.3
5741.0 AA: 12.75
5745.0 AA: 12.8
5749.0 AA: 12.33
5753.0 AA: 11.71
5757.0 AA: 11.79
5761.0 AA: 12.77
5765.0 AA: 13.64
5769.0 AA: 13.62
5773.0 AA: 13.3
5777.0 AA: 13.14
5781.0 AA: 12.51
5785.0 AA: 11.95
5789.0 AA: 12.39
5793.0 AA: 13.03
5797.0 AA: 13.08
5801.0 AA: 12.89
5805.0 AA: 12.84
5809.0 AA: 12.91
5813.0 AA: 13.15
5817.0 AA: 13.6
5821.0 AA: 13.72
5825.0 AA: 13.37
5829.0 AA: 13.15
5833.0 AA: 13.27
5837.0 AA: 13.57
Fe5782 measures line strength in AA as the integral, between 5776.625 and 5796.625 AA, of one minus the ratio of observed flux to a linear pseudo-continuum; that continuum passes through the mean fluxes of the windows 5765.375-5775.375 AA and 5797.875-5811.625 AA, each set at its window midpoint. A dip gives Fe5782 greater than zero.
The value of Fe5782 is 0.9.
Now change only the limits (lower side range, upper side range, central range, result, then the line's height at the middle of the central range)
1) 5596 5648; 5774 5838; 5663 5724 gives 0.9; 12.7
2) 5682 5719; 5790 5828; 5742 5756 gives 0.6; 12.9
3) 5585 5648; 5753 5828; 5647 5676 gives 1.1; 12.7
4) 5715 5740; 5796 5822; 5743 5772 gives 0.3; 12.8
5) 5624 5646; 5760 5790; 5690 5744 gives 1.2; 12.9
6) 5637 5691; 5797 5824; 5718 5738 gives 0.2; 12.8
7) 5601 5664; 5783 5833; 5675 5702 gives 0.0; 12.7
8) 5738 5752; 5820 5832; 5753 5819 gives 0.4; 13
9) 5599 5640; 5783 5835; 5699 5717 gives 0.5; 12.8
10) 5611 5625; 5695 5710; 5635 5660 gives 0.2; 12.6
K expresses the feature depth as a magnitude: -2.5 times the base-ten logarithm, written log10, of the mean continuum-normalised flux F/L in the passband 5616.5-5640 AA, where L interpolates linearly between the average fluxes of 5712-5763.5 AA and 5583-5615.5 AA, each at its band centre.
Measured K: -0.04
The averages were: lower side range 12.3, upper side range 12.5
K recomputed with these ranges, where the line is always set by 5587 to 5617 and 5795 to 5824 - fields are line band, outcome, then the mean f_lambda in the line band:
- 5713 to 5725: -0.014 mag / 12.9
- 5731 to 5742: 0.046 mag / 12.3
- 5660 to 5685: 0.022 mag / 12.3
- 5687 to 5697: -0.024 mag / 12.9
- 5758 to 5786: 0.002 mag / 13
